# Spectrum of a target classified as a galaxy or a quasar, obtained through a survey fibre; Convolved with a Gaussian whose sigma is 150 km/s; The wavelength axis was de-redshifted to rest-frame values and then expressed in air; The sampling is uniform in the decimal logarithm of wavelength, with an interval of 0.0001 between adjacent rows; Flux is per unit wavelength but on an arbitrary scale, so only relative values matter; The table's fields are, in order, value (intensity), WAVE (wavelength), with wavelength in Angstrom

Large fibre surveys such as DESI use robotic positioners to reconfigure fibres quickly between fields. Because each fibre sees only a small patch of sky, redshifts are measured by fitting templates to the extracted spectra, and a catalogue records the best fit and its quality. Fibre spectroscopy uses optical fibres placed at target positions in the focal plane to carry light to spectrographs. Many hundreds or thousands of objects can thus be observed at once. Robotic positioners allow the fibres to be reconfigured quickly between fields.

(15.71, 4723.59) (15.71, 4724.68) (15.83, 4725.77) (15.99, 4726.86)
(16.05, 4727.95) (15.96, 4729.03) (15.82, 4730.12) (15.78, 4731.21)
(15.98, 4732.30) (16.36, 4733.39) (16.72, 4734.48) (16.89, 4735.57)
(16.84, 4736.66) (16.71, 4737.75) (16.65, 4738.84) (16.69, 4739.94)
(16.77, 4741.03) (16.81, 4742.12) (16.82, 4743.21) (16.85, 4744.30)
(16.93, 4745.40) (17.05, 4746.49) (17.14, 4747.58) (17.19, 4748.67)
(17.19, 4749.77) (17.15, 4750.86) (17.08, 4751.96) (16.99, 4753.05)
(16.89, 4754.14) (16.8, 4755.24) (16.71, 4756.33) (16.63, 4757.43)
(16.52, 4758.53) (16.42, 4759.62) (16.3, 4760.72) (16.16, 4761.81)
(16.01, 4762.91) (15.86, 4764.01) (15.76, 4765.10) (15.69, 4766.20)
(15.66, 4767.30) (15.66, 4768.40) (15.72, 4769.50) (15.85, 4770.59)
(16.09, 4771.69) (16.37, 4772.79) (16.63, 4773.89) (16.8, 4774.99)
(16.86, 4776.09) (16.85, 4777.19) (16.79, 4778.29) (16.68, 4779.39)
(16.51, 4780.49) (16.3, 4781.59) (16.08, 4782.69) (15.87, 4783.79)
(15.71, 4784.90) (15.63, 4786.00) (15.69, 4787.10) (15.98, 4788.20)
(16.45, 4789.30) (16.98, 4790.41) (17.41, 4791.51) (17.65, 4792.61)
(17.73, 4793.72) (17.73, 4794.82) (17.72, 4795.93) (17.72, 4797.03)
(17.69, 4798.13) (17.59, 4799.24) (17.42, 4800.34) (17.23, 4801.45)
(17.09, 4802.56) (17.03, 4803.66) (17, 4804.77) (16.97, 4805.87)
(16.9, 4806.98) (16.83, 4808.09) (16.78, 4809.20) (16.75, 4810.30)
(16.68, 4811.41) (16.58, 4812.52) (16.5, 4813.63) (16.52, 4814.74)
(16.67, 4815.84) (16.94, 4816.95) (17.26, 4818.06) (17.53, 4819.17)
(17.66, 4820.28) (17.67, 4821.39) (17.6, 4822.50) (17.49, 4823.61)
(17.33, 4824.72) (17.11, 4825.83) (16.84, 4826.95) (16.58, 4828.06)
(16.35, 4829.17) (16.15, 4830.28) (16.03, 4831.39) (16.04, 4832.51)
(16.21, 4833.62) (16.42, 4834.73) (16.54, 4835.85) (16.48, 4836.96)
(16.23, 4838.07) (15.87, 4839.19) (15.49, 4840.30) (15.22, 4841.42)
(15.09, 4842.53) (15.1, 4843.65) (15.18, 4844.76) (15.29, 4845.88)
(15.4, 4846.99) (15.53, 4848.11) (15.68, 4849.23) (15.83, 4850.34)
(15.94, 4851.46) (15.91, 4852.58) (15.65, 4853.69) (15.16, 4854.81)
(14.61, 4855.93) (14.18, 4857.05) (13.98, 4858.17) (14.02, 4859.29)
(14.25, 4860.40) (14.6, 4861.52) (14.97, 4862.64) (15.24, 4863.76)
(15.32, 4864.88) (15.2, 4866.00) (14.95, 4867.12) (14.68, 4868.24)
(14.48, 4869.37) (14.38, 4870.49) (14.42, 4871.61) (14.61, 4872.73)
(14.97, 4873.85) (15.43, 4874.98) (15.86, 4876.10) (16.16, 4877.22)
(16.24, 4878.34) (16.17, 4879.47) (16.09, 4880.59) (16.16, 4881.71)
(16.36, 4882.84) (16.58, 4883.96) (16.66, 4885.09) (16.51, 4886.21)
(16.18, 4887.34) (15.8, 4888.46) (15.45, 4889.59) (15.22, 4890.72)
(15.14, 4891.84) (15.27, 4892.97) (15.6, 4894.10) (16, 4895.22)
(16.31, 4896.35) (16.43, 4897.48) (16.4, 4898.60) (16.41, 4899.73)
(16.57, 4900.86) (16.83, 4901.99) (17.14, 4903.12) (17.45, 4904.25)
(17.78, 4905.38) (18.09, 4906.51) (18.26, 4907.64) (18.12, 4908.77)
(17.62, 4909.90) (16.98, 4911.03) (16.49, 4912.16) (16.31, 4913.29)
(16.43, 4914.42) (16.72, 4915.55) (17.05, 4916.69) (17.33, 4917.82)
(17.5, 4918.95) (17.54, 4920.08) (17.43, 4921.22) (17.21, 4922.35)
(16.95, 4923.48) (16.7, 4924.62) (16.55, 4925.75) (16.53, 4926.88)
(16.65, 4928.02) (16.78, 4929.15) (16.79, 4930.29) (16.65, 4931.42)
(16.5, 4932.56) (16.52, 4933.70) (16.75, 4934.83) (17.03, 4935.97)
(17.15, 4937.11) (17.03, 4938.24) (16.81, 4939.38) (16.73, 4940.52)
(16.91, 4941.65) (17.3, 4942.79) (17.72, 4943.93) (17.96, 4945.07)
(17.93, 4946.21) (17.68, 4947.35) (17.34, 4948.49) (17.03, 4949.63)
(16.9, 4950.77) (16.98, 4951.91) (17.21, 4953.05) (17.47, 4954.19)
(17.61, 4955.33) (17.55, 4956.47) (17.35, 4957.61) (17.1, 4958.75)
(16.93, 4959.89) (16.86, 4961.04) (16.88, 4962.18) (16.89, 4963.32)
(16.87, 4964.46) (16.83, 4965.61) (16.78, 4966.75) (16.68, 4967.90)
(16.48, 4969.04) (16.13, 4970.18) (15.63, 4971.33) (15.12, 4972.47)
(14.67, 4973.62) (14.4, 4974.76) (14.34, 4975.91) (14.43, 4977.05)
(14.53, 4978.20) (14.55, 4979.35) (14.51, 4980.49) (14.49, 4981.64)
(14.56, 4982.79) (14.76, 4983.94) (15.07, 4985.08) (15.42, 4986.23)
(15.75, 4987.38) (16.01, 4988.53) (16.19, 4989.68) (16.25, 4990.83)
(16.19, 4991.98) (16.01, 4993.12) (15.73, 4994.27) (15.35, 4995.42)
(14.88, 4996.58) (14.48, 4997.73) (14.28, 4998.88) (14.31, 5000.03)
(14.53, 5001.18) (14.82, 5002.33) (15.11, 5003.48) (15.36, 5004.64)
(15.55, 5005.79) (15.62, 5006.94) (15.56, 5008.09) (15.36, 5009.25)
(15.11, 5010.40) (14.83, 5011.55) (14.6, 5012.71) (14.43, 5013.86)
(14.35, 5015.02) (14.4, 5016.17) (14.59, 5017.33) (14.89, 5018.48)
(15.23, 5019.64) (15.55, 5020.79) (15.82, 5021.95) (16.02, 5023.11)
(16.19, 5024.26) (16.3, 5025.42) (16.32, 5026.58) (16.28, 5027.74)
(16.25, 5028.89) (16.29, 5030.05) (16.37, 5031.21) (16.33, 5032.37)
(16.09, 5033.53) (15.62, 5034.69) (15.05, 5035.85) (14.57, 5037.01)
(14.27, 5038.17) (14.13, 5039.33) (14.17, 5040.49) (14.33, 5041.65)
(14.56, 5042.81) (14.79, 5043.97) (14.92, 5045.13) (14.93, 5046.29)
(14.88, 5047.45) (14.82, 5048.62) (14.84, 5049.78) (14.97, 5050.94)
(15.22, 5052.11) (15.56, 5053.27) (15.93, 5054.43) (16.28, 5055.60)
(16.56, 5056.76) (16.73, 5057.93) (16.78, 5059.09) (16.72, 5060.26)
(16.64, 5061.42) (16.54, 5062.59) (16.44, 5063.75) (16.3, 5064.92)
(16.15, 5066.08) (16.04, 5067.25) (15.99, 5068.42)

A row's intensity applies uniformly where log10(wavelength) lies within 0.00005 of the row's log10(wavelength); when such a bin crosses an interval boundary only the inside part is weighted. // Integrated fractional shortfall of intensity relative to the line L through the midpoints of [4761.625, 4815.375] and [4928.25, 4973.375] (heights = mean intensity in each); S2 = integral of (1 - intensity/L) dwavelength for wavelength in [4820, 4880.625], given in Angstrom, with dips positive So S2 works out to 3.91 Angstrom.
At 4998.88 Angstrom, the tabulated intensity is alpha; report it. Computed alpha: 14.28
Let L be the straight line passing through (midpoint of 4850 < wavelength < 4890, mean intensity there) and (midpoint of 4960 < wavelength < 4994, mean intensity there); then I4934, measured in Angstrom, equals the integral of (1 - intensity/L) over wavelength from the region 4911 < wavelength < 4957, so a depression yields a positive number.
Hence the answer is -4.5 Angstrom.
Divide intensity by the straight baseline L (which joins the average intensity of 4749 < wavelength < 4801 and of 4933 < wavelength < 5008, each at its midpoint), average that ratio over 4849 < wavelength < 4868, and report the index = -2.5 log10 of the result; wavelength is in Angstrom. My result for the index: 0.094 mag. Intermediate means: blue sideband 16.6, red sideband 16.1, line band 15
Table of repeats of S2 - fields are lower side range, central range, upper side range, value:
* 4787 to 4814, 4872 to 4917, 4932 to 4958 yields 2.0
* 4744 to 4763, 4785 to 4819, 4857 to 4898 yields -1.5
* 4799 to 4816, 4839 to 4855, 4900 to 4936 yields 1.4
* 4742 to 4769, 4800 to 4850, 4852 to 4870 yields -3.5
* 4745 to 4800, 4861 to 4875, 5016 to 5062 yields 1.2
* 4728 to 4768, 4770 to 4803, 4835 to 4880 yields -1.4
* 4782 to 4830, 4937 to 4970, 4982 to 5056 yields -2.8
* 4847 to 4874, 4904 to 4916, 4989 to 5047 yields -1.8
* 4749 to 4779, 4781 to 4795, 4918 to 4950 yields 0.0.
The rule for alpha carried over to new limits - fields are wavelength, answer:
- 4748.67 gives 17.19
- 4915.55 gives 16.72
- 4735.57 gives 16.89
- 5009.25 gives 15.36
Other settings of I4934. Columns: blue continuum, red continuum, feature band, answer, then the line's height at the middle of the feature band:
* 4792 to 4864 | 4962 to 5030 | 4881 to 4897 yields 0.0 Angstrom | 16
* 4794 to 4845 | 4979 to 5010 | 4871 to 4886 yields 0.4 Angstrom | 16.2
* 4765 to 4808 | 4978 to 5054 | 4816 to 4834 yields -0.6 Angstrom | 16.4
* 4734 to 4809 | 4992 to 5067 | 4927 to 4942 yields -0.8 Angstrom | 15.9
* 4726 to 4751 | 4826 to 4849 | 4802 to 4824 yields -1.3 Angstrom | 16.1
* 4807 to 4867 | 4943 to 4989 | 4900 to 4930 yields -1.8 Angstrom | 16.1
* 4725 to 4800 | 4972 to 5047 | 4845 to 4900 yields 1.7 Angstrom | 15.9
